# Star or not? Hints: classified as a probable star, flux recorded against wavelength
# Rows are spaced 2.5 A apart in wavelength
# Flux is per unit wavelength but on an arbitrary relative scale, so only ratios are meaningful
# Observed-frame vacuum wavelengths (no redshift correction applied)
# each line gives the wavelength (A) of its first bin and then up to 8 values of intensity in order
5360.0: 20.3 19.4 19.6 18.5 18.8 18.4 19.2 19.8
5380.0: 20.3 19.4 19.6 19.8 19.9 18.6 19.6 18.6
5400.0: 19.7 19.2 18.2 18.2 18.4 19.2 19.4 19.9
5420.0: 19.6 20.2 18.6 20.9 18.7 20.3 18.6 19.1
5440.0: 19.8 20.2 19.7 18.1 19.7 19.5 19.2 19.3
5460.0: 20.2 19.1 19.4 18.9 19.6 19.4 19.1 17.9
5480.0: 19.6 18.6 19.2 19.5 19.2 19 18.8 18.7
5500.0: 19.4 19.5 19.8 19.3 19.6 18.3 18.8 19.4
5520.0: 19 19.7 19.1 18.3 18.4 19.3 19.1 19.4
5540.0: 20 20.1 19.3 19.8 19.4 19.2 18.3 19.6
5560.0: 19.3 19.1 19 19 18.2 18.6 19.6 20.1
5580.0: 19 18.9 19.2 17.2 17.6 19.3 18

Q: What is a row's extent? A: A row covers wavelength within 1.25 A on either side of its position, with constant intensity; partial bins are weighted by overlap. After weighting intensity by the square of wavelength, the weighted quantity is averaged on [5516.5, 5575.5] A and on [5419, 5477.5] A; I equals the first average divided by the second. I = 1.02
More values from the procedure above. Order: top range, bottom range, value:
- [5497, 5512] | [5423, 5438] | 1.02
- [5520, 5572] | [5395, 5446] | 1.04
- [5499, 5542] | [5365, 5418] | 1.05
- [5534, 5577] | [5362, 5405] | 1.06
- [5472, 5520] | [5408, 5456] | 1.01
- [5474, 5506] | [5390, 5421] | 1.03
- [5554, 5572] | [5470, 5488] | 1.02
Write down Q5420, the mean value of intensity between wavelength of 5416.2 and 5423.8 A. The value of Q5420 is 19.9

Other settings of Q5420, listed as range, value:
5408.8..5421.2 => 19.3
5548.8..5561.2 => 19.2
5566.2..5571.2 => 18.6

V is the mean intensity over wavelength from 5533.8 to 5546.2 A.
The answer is 19.6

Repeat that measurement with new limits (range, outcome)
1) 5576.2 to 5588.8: 18.9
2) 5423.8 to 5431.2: 19.4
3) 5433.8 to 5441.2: 19.2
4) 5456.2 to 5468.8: 19.4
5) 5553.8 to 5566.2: 19.1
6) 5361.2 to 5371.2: 19.1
